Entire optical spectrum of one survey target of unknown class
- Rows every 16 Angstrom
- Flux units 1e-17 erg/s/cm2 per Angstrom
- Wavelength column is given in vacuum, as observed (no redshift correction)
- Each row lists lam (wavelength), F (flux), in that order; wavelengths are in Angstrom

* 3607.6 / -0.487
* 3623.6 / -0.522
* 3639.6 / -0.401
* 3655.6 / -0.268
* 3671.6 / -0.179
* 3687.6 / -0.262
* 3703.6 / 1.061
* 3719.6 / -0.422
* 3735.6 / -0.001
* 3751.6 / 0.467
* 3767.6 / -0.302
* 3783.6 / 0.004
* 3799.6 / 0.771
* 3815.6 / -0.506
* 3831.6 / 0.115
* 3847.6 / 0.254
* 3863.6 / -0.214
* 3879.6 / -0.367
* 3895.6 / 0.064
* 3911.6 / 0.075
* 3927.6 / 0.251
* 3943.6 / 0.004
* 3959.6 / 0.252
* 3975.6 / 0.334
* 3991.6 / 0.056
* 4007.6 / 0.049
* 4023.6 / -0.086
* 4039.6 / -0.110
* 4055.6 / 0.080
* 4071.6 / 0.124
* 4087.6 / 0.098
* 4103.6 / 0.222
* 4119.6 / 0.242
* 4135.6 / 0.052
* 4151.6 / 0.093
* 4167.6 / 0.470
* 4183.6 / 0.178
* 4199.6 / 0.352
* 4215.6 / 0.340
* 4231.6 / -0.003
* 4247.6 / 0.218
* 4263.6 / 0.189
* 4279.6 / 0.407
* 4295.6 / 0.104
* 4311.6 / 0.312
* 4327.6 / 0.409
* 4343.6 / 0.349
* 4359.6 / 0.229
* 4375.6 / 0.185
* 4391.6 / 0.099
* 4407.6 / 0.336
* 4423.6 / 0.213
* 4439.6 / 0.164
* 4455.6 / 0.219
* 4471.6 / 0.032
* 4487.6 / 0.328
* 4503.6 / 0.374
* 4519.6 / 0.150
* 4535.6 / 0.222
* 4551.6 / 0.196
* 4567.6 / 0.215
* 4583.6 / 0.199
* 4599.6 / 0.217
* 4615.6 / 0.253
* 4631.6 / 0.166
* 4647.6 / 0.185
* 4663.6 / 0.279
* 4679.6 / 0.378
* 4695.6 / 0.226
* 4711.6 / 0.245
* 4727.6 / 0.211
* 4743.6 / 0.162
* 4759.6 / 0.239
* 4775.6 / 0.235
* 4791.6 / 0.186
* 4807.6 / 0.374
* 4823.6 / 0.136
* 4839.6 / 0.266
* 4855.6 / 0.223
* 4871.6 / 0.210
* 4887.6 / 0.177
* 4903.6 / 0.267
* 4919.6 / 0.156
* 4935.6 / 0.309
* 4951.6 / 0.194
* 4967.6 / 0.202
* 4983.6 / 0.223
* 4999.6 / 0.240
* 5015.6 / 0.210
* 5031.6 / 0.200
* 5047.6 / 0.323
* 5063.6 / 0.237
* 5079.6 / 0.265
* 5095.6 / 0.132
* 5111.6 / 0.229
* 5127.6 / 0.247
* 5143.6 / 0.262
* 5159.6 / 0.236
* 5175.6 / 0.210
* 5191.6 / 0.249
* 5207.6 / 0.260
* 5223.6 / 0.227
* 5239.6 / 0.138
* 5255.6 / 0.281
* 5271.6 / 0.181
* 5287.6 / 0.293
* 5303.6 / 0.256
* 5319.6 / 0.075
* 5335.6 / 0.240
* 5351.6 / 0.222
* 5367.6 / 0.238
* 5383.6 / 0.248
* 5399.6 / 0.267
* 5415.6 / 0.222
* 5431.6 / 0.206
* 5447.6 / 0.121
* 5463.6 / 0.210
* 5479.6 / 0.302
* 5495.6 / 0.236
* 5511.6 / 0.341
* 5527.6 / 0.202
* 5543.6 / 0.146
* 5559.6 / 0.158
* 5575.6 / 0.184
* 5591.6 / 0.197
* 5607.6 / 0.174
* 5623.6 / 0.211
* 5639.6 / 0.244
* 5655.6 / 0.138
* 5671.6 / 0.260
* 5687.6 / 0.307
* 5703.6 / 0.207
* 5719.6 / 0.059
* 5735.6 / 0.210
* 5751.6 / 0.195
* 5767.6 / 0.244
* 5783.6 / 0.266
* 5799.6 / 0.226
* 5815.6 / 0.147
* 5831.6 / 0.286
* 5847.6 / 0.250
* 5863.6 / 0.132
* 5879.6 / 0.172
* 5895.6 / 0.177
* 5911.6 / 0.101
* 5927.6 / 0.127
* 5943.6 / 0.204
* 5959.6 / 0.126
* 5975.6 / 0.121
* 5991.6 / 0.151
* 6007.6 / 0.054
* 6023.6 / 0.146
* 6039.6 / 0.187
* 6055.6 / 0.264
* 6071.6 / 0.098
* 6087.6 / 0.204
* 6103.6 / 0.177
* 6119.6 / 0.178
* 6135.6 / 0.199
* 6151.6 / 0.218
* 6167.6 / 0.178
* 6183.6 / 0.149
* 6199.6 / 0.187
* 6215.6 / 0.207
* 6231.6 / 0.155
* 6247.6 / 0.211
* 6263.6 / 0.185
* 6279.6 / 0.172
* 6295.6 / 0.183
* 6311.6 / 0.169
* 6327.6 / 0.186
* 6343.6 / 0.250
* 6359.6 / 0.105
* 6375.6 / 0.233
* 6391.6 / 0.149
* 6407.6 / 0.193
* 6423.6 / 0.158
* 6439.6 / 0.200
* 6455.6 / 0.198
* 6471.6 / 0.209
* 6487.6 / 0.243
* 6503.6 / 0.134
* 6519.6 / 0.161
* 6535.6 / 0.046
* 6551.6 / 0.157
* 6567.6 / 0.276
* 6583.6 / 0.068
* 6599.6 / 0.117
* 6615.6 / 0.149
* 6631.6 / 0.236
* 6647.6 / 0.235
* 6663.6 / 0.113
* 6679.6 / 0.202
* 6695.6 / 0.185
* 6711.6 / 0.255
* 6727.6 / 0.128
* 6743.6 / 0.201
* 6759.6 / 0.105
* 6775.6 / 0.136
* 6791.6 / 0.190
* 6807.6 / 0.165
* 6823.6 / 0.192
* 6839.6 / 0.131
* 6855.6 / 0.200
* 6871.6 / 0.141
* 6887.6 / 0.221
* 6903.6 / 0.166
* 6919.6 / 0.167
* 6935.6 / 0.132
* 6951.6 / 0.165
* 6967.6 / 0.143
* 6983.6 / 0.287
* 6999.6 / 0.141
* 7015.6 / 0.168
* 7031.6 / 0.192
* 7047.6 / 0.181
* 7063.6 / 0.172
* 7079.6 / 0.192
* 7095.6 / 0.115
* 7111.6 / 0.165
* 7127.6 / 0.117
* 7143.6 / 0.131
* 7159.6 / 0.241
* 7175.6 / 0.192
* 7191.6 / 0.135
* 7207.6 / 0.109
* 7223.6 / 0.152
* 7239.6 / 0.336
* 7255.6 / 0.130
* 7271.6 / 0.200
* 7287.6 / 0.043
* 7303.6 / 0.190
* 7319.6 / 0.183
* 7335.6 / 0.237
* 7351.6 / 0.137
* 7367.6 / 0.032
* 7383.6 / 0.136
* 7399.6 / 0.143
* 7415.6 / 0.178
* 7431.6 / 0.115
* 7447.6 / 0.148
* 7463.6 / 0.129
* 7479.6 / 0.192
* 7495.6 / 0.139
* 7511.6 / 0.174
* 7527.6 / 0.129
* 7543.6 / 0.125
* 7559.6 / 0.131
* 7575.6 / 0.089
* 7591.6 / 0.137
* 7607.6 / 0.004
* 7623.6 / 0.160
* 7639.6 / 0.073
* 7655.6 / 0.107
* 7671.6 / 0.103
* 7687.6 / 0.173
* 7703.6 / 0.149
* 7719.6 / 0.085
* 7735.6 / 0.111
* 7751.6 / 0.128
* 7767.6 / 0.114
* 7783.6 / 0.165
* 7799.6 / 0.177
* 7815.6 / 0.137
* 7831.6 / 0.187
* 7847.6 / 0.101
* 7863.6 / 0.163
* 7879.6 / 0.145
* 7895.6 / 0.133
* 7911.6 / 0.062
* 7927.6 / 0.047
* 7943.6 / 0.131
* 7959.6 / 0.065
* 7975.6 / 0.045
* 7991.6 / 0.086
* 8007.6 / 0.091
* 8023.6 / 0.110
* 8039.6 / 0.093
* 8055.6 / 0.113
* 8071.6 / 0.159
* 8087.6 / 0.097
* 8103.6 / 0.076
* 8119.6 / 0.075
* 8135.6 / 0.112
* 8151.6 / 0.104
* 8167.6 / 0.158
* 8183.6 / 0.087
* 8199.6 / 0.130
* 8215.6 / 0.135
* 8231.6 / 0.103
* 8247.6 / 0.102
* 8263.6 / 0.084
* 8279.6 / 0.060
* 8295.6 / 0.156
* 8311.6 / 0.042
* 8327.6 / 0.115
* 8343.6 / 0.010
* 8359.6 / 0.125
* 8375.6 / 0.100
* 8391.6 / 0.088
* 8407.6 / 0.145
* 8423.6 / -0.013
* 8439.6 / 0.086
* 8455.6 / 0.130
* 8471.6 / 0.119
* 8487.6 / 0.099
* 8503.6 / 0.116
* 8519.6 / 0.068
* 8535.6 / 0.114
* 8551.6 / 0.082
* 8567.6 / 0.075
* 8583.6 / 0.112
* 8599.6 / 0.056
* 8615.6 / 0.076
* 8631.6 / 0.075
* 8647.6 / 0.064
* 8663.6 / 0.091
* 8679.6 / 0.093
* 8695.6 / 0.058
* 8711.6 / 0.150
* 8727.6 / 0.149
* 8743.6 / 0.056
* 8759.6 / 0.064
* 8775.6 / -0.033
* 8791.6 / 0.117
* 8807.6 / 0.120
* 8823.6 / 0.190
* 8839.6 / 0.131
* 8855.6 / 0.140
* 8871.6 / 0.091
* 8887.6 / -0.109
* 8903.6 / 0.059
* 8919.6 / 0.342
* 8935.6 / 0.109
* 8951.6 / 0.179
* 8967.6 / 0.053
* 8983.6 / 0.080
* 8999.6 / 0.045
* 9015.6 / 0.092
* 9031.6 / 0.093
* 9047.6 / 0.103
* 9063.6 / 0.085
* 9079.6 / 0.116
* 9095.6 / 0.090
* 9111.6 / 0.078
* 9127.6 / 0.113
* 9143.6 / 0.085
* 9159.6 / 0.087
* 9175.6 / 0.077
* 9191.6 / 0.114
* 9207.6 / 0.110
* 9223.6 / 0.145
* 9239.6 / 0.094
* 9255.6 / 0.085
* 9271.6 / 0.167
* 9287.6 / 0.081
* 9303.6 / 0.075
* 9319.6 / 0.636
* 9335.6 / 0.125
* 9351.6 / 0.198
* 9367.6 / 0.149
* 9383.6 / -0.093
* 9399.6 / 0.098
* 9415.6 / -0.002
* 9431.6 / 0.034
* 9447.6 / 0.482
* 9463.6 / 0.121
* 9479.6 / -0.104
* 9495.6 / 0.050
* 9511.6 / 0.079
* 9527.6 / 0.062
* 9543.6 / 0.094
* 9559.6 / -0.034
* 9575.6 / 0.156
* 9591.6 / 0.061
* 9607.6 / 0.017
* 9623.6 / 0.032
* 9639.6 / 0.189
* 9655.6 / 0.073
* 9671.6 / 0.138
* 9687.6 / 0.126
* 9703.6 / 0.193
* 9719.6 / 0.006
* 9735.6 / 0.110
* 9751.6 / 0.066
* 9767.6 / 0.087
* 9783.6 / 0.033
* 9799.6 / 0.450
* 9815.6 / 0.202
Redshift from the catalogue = 0.065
